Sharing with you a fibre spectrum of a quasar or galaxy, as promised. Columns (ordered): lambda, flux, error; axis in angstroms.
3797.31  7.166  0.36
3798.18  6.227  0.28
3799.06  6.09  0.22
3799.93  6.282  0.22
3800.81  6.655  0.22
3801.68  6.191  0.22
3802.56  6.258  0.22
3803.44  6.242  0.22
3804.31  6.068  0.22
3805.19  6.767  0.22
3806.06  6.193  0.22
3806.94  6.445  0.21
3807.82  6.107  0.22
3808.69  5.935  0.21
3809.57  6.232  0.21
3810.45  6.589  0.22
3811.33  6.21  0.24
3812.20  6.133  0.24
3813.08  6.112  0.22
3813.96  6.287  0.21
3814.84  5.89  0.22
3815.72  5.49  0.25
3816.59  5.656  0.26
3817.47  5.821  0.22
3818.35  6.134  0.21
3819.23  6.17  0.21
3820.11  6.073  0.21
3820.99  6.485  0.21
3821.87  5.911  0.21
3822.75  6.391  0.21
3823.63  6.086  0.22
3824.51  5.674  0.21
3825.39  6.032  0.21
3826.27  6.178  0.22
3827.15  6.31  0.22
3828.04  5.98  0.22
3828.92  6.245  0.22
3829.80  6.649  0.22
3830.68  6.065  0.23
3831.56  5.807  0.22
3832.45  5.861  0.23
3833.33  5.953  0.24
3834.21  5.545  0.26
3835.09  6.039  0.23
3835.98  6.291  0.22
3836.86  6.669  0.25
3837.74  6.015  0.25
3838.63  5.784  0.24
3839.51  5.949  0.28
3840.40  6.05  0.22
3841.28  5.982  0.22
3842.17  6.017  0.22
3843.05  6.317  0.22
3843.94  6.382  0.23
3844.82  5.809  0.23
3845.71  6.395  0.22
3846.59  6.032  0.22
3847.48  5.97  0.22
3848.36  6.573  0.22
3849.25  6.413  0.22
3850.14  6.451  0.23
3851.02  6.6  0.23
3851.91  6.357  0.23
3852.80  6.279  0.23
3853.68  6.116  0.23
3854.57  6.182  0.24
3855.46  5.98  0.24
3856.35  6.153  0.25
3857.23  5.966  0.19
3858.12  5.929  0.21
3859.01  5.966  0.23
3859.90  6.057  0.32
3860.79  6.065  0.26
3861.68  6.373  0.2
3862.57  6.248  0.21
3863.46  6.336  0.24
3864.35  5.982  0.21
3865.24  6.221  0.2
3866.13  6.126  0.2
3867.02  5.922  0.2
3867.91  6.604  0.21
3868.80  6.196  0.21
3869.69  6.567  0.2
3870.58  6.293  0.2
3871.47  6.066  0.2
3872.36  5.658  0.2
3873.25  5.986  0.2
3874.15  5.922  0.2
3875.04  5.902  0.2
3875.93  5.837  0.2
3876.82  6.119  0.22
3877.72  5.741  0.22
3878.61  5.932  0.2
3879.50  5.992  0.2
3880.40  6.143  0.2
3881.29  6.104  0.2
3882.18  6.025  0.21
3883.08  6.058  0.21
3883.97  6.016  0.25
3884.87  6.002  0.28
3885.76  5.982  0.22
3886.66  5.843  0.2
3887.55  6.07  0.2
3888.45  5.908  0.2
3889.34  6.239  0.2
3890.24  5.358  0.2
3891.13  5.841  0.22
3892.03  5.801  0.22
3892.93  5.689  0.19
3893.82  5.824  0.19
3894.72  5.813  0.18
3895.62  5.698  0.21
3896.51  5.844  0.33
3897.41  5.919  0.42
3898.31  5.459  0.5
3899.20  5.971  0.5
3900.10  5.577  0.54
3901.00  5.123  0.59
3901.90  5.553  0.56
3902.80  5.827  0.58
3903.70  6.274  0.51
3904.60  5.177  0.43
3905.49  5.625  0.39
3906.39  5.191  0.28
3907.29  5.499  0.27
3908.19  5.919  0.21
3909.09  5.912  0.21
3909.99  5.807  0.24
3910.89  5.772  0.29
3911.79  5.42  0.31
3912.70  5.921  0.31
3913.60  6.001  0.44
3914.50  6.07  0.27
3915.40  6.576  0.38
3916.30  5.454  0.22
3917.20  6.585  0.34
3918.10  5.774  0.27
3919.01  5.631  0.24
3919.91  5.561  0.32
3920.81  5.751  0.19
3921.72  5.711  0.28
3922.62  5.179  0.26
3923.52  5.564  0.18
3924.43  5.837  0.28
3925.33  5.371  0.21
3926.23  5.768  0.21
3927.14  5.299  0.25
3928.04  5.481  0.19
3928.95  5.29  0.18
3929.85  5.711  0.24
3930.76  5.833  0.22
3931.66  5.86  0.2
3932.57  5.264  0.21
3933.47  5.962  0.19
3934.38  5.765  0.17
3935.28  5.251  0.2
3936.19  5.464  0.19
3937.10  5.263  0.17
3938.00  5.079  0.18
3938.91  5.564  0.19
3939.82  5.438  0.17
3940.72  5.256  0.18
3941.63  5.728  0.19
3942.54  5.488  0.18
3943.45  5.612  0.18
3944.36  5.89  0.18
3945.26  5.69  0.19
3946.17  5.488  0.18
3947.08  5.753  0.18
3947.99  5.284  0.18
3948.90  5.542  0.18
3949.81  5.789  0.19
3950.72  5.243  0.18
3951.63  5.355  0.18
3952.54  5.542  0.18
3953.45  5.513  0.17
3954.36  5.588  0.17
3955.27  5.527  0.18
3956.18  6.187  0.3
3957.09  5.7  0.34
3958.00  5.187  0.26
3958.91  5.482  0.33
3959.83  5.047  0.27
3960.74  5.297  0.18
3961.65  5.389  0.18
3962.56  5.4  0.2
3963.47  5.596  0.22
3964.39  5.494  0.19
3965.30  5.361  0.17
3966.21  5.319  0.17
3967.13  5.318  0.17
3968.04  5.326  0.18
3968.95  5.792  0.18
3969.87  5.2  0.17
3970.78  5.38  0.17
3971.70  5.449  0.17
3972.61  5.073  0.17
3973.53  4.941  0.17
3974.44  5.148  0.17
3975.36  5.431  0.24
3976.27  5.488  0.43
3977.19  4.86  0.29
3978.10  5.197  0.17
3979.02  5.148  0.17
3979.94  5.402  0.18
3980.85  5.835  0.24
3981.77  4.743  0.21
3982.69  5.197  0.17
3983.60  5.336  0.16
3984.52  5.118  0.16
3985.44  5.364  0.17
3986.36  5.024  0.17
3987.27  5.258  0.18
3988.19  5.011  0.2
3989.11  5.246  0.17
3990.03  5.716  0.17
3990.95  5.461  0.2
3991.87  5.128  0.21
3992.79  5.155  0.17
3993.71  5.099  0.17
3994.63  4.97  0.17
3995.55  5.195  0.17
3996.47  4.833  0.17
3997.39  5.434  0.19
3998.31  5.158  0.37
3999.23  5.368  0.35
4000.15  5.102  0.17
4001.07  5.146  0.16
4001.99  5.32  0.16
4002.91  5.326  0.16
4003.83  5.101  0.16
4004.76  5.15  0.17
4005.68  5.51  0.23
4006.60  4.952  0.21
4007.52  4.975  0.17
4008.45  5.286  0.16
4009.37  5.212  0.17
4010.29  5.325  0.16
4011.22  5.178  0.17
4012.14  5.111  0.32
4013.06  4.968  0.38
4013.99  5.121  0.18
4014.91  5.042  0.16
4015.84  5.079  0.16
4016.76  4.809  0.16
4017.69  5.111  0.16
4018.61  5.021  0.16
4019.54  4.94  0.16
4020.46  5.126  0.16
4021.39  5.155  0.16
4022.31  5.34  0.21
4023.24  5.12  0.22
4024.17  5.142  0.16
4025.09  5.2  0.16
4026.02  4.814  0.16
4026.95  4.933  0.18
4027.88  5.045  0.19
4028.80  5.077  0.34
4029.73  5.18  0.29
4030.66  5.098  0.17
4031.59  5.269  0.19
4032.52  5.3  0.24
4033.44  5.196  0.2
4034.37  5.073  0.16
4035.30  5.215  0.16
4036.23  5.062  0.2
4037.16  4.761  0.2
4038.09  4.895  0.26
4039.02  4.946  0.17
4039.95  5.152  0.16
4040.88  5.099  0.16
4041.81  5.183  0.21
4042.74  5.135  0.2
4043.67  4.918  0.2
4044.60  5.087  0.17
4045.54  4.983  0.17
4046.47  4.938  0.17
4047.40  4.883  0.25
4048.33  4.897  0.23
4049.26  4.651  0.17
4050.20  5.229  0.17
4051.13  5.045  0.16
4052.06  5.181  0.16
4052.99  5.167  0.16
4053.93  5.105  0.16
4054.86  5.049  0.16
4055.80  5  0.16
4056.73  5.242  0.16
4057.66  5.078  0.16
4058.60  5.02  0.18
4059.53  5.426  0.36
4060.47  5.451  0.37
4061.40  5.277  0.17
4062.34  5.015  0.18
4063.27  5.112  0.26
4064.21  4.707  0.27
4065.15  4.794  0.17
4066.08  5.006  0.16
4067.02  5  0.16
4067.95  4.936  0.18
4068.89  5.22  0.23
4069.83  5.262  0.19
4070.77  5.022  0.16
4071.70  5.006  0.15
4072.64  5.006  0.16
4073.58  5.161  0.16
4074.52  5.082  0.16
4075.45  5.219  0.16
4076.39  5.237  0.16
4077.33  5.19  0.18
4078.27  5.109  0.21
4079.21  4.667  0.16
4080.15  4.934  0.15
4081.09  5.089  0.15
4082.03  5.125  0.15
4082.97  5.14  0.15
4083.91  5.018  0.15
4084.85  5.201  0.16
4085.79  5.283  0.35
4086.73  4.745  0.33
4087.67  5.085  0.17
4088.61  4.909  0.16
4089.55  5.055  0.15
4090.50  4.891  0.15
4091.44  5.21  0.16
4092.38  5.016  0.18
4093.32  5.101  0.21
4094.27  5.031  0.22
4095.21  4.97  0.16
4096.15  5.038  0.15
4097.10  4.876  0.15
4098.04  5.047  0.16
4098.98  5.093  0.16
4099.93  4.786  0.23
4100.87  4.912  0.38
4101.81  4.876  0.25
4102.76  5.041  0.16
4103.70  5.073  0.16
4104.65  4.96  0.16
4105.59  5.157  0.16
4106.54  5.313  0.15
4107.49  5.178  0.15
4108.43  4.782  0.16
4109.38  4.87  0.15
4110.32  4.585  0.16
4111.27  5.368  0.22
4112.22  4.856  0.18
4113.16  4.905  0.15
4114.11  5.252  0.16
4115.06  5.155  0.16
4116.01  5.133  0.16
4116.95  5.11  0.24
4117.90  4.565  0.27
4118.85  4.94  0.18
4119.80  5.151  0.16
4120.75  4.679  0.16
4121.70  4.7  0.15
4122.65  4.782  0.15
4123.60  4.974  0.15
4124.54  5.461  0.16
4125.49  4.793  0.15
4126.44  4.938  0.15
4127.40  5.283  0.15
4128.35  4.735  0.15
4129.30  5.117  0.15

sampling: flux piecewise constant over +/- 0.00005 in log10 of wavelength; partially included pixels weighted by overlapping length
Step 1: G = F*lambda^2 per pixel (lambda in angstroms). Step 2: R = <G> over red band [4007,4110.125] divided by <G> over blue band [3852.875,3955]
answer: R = 0.9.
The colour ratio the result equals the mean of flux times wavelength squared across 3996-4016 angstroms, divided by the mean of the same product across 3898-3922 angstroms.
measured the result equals 0.94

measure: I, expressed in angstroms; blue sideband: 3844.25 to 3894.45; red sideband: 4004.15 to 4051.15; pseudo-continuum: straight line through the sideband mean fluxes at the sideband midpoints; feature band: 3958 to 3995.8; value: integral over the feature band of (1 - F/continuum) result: 0.8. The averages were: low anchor 6.08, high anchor 5.08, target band 5.28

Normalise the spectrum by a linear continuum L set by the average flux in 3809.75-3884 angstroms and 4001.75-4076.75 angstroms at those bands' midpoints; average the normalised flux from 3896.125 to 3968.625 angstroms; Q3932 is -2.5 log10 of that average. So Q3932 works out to 0.01 mag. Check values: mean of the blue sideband 6.11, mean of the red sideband 5.09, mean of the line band 5.59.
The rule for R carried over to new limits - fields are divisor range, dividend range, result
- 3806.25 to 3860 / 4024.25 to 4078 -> 0.93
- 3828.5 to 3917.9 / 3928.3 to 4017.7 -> 0.94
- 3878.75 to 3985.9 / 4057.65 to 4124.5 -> 0.97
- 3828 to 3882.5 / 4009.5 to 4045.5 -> 0.91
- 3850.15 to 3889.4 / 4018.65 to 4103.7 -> 0.91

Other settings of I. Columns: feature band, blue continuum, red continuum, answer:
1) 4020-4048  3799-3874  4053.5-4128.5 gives 1.1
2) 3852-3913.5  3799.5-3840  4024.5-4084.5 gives -0.9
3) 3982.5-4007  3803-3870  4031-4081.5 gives 0.7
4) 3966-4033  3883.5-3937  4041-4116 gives 2.2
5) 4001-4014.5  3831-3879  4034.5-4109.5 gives 0.5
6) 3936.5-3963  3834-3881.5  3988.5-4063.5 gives 0.4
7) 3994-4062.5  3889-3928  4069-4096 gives 2.1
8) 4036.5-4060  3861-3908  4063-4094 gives 0.6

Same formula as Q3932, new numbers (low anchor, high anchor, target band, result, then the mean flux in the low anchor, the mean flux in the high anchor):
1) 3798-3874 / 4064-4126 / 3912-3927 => 0.00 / 6.15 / 5.01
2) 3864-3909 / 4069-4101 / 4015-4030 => 0.05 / 5.89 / 5.05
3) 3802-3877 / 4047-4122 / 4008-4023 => 0.05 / 6.13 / 5.03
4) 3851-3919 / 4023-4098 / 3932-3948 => 0.03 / 5.94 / 5.06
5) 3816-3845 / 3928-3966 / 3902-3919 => -0.02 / 6.07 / 5.51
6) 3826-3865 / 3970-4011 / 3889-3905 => 0.02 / 6.14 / 5.22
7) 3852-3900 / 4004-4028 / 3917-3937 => 0.01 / 6.01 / 5.1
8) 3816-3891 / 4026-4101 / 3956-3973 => 0.03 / 6.09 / 5.06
